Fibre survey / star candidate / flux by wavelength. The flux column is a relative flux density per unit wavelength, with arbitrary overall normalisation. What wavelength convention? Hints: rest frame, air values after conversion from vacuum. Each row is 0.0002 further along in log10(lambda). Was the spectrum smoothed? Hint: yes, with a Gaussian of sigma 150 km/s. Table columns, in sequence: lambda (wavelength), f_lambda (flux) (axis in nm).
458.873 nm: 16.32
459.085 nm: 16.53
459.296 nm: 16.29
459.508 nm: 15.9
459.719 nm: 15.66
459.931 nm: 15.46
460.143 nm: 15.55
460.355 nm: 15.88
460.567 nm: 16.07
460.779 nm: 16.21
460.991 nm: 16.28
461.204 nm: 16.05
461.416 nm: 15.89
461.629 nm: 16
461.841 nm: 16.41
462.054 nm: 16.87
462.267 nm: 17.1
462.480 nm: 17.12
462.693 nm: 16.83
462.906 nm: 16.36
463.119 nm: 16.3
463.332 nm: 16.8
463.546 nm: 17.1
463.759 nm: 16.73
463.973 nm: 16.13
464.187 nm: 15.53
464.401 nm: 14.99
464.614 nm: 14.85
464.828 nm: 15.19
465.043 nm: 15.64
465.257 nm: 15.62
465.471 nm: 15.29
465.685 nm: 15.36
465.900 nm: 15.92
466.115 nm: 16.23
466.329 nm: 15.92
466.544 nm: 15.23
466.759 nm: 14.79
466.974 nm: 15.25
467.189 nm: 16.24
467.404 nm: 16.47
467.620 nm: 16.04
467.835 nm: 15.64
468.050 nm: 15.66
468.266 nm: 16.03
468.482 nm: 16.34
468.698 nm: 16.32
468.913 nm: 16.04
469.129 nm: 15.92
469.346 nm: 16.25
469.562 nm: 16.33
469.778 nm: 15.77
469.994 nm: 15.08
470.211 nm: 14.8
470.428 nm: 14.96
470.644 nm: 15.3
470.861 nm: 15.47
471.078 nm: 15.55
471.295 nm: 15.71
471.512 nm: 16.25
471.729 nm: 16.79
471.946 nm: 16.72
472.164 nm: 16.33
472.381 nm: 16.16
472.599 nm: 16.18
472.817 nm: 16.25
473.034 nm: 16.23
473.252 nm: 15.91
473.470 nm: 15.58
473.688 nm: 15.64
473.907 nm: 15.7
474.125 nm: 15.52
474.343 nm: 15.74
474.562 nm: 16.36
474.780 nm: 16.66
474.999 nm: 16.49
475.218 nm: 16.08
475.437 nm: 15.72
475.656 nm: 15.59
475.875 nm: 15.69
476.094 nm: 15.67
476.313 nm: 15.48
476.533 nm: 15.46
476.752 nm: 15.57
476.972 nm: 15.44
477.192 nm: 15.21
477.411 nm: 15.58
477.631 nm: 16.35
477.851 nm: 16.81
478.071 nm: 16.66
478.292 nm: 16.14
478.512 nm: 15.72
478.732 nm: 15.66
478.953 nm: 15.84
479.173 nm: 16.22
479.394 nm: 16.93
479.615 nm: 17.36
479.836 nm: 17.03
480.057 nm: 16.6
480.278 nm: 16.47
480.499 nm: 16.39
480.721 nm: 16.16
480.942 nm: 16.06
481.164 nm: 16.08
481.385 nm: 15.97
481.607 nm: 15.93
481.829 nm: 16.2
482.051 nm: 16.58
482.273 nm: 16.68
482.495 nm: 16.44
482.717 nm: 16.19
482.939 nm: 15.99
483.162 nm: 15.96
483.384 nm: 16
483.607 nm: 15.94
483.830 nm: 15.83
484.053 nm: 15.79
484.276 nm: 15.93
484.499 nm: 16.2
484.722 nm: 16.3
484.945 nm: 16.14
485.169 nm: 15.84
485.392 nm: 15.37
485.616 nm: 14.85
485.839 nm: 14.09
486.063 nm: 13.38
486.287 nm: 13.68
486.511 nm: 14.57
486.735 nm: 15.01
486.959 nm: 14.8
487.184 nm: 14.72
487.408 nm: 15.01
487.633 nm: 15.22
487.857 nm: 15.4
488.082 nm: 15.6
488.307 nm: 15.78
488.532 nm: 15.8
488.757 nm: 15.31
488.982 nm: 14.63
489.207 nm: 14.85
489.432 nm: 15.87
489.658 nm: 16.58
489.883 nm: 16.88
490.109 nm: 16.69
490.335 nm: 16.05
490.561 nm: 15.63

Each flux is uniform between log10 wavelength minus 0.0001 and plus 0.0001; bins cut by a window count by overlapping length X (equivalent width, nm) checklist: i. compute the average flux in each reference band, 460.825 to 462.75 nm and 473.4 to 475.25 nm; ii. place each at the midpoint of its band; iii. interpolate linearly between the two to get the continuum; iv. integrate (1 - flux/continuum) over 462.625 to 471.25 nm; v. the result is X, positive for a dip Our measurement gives 0.252 nm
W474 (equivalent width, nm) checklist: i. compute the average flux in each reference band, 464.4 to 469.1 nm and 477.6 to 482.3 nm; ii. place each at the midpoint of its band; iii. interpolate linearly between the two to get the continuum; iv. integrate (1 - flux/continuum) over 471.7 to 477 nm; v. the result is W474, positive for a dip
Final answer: 0.04 nm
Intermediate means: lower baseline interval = 15.7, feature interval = 16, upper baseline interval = 16.3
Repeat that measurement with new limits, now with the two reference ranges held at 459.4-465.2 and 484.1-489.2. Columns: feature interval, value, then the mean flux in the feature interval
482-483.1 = -0.07 nm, 16.3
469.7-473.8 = -0.02 nm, 15.8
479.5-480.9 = -0.11 nm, 16.6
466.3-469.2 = 0.01 nm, 15.8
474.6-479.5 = -0.13 nm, 16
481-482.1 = -0.05 nm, 16.1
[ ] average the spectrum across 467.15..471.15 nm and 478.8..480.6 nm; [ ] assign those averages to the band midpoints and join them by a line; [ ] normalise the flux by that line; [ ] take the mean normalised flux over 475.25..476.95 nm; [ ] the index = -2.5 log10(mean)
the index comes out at 0.05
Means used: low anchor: 15.8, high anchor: 16.6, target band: 15.6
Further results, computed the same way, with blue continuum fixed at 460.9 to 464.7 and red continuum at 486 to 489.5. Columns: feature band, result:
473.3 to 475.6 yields -0.02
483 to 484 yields -0.05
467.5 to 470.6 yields 0.01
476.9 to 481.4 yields -0.05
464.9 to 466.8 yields 0.04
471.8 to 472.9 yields -0.04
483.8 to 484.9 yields -0.06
